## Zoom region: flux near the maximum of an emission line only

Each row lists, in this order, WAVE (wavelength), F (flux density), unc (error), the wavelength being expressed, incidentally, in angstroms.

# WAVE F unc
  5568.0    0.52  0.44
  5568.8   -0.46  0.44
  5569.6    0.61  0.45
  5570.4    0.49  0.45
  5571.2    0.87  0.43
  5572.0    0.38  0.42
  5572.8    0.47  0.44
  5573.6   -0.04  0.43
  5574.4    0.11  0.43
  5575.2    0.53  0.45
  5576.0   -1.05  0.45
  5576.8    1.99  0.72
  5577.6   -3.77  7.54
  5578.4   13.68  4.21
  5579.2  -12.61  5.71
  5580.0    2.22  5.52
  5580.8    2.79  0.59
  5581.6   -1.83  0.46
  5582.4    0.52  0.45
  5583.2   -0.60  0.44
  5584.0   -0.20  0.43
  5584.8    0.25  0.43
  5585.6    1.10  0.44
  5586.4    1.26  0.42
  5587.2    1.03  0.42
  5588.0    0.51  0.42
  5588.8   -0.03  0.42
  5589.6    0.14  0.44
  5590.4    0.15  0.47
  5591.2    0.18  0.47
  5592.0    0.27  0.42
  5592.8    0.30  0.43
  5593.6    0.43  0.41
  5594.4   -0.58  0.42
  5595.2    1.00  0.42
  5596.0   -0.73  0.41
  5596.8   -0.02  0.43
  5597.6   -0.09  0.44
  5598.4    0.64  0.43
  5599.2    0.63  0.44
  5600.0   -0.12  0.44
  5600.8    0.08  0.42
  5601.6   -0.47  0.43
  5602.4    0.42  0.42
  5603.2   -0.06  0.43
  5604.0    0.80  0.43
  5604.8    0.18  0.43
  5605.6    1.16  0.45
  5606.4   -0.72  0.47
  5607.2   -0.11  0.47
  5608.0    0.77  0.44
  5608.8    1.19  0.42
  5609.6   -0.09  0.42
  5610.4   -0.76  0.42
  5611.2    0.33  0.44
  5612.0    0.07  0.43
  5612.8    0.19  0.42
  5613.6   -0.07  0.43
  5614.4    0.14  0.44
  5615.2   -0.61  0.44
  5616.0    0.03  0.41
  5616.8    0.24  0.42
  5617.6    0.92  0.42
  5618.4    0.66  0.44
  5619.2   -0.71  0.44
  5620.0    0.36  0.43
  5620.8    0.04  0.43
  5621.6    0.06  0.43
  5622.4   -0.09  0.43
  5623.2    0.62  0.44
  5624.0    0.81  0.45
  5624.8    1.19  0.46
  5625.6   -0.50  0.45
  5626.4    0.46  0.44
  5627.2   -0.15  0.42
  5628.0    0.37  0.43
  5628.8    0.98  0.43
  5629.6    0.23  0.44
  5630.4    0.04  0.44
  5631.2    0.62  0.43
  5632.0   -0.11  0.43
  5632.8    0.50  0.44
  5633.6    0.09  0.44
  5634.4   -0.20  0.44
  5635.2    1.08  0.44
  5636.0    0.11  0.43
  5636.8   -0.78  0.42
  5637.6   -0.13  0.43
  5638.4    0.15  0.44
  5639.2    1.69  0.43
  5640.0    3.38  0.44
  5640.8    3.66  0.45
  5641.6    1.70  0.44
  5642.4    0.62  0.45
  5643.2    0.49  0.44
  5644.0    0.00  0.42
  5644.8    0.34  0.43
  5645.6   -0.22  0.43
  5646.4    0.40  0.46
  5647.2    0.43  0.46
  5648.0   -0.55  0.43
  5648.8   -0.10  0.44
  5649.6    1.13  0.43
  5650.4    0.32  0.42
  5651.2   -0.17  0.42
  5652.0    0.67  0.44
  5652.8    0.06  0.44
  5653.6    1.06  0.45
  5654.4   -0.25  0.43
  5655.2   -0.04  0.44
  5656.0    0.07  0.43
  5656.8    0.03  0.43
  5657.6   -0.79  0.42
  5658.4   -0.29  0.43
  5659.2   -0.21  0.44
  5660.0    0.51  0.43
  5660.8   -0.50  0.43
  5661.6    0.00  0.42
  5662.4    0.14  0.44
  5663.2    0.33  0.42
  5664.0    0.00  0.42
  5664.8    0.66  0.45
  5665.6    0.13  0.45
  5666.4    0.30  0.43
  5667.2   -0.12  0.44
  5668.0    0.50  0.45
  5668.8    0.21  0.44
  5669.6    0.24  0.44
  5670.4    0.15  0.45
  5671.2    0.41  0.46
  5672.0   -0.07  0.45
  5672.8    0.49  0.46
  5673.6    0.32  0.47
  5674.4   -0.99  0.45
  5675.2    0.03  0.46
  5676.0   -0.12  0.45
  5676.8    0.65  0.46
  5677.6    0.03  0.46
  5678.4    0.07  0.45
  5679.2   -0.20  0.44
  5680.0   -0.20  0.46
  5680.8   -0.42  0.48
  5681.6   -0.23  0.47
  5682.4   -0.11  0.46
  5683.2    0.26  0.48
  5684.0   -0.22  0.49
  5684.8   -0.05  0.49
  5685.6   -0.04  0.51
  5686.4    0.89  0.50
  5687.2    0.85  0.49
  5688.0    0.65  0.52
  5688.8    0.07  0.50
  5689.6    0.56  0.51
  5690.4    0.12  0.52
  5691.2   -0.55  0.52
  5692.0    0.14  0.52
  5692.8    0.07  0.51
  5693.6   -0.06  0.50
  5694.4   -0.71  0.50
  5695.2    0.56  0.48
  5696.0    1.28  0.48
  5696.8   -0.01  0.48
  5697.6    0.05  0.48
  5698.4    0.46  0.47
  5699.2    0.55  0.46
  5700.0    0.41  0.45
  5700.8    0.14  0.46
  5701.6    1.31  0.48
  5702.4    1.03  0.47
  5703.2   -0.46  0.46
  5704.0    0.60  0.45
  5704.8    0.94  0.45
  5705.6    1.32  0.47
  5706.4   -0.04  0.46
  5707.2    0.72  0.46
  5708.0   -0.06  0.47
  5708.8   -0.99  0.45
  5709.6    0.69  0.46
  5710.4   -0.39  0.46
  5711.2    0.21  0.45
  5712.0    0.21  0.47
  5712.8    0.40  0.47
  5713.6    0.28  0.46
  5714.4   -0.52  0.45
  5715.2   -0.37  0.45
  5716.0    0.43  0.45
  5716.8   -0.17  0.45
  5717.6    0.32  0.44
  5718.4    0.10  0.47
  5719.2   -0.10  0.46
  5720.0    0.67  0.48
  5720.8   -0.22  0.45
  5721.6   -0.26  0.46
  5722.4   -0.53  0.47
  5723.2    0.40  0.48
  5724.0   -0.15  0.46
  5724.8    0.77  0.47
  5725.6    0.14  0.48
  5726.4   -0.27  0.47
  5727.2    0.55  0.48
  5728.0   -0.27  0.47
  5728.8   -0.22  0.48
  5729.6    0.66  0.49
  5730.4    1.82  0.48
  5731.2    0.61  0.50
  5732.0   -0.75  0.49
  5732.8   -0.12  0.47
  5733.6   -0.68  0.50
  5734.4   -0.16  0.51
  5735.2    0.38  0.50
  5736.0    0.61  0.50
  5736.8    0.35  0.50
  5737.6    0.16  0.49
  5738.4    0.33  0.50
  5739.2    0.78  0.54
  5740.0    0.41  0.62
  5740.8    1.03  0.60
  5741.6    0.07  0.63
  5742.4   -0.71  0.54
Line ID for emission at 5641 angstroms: [O III] 5007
